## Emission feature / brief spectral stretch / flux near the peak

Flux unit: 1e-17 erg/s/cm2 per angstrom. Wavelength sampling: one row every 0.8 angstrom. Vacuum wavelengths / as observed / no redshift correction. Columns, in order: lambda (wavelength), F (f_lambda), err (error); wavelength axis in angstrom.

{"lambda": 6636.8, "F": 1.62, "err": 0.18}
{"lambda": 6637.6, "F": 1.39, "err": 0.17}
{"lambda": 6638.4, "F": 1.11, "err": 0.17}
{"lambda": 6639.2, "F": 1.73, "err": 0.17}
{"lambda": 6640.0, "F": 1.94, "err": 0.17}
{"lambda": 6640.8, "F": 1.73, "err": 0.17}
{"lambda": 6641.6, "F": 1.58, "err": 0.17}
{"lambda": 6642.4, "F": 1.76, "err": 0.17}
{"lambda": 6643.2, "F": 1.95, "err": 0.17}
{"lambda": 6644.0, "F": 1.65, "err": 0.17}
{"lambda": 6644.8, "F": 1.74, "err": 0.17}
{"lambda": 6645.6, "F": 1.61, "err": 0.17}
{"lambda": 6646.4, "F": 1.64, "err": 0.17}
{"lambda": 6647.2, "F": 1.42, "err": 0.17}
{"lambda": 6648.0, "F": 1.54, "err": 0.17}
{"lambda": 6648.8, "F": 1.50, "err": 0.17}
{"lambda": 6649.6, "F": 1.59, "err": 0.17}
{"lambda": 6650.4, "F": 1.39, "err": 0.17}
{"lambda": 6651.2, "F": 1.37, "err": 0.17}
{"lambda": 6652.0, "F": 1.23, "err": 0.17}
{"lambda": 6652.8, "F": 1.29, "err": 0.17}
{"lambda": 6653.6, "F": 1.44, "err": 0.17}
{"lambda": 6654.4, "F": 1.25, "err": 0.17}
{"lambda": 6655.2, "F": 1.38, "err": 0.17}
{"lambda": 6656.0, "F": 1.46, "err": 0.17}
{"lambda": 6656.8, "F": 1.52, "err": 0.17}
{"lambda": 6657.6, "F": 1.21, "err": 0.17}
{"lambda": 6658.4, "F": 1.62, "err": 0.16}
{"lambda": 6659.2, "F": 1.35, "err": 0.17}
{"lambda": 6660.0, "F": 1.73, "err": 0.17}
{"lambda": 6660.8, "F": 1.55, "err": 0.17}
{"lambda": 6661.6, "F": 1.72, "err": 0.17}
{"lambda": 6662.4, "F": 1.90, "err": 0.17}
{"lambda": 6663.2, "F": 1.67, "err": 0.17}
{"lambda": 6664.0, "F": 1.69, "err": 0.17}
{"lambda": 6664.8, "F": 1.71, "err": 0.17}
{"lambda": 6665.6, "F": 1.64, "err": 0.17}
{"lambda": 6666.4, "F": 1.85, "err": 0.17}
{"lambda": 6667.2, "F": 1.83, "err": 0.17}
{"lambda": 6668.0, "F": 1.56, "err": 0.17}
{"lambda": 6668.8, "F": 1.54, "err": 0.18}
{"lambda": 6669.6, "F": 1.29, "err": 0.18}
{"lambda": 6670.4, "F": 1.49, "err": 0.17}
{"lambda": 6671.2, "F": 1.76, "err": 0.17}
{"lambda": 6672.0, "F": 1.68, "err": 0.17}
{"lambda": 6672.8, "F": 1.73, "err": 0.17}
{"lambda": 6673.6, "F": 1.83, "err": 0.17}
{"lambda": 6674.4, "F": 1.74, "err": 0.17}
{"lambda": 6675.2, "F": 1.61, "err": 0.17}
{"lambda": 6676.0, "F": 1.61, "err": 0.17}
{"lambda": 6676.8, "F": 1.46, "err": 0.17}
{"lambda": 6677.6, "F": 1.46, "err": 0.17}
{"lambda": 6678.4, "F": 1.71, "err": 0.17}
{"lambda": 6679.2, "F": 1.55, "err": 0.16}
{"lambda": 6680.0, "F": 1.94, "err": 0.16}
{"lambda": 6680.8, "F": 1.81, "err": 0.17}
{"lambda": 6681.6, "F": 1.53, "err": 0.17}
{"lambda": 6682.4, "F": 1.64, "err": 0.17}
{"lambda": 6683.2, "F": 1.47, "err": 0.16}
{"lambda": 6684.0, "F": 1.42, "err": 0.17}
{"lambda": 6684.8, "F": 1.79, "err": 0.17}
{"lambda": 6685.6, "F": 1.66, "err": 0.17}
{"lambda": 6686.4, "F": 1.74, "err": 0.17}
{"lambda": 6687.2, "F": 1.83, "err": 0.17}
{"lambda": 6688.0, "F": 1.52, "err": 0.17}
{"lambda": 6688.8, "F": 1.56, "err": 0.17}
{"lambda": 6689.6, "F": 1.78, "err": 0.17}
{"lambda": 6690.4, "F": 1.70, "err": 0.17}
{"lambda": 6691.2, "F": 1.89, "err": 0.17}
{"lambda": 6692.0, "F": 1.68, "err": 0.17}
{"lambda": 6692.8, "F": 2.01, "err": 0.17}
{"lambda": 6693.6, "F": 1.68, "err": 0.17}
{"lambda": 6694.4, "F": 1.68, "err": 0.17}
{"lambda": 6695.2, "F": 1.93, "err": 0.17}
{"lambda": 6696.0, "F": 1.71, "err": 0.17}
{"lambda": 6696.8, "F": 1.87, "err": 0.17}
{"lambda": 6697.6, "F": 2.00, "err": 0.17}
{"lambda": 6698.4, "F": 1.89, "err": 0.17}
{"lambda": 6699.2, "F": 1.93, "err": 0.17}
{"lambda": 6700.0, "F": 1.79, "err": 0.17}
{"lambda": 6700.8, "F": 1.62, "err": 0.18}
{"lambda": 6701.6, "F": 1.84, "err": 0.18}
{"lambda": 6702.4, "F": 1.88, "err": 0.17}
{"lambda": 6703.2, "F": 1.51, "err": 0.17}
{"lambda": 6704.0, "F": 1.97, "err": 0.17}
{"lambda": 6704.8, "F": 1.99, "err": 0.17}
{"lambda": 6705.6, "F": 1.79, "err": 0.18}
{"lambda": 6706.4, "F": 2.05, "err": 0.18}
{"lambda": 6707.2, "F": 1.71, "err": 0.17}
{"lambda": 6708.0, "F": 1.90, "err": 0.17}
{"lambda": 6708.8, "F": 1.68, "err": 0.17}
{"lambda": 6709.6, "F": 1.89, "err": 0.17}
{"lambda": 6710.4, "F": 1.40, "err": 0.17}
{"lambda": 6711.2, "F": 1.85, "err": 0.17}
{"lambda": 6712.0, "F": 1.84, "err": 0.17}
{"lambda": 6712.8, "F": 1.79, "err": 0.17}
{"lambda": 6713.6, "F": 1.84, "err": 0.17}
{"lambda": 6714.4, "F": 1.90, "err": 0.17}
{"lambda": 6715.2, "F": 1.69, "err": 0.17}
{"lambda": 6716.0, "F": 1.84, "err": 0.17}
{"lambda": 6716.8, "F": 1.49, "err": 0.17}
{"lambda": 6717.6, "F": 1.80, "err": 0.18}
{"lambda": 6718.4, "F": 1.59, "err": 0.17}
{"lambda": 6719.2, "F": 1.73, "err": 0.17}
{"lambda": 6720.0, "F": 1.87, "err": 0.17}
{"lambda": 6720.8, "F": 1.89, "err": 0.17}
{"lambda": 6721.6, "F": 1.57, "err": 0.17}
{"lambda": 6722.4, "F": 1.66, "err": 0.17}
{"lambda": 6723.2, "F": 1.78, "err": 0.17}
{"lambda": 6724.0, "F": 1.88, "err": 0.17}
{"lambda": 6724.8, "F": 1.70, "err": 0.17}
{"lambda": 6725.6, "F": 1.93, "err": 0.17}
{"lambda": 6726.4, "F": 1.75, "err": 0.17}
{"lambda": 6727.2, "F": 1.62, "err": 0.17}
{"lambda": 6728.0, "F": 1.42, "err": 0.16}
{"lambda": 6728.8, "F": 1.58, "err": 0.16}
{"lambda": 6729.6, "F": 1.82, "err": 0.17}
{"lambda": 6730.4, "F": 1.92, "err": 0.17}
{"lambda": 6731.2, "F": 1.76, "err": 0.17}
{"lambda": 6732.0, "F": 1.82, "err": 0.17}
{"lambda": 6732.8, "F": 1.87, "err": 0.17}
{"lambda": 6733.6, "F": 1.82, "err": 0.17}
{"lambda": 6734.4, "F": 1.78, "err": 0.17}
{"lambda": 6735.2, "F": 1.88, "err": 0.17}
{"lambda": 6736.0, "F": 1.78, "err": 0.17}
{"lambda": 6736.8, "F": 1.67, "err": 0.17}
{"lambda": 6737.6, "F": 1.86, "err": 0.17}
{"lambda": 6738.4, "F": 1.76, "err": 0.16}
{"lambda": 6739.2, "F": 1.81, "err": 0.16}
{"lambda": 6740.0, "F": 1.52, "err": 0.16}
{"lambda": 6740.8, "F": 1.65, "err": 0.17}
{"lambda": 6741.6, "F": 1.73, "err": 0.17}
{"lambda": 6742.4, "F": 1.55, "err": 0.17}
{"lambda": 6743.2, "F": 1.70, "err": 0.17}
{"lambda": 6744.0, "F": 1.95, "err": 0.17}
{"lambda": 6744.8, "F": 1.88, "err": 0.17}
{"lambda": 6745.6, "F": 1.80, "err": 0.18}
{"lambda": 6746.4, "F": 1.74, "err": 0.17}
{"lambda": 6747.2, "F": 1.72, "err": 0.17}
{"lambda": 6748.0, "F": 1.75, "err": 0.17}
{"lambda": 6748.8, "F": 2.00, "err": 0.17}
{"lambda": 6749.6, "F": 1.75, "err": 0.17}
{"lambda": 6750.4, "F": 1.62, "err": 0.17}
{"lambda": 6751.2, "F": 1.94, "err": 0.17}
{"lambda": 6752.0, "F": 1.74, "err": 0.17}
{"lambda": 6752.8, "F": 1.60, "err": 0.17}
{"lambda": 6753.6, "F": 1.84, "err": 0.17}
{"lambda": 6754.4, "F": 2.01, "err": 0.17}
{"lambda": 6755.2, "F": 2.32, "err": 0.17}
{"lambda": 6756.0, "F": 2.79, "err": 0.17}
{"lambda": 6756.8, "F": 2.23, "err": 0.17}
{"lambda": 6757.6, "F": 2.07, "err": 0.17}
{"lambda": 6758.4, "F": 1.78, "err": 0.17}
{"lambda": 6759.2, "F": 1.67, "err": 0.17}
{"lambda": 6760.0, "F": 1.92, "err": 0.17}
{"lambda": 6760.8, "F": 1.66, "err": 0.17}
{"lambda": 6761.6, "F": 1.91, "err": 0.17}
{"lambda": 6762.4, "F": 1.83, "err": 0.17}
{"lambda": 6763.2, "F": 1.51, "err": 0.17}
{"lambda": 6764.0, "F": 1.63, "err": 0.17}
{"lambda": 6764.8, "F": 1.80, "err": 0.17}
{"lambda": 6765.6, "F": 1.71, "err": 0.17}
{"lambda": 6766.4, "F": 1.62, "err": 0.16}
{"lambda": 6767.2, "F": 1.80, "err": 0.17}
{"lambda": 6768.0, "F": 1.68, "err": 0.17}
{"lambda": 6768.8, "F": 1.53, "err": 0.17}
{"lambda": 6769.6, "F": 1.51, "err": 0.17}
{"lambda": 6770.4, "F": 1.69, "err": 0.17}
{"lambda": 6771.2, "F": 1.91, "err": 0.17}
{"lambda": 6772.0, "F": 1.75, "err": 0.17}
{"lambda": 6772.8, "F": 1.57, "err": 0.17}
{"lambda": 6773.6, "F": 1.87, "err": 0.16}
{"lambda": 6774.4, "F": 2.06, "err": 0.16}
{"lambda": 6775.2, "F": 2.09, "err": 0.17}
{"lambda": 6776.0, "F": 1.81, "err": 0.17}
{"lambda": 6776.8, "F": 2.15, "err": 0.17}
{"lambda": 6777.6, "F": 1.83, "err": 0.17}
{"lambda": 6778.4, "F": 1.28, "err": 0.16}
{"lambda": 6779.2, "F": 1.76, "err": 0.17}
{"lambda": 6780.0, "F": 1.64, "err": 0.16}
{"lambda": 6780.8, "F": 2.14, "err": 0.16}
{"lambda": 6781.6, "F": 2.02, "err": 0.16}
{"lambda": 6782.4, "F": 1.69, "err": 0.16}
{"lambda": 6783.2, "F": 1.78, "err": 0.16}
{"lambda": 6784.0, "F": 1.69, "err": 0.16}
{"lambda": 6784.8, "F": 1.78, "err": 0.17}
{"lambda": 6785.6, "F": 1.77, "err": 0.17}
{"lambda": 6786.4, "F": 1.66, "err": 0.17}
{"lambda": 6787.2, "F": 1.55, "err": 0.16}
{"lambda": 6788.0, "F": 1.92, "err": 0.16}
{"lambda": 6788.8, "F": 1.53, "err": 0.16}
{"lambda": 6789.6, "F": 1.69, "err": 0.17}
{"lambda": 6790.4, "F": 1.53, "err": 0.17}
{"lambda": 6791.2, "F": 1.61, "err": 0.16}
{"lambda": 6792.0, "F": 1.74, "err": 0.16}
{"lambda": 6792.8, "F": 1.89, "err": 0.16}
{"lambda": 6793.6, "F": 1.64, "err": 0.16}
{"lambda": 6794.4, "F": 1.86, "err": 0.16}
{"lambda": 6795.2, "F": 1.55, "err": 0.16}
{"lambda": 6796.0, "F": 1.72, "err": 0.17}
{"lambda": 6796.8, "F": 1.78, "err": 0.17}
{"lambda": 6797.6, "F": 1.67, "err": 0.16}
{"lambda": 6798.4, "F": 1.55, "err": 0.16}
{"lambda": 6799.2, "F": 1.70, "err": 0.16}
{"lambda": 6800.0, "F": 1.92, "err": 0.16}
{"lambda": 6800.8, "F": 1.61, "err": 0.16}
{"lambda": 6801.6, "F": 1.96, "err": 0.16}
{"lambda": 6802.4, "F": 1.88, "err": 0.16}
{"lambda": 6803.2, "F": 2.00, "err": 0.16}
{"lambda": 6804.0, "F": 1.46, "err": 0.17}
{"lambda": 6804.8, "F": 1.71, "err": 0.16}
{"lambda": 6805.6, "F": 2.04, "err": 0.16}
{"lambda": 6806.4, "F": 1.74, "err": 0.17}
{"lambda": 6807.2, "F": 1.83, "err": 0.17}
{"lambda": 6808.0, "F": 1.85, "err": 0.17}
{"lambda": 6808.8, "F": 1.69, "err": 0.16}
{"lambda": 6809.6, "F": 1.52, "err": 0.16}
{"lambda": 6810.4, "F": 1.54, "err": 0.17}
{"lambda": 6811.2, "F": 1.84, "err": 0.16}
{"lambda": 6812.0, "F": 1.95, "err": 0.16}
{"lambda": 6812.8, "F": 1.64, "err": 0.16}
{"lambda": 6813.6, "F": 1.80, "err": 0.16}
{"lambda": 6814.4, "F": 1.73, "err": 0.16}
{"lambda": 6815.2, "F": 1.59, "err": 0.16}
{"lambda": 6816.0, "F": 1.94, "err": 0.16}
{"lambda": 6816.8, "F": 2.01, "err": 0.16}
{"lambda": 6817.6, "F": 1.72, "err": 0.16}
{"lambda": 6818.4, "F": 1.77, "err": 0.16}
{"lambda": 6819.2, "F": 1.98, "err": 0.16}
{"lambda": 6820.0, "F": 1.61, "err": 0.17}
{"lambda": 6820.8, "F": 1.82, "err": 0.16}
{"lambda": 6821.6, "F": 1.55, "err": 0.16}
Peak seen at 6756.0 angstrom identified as H-beta 4861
